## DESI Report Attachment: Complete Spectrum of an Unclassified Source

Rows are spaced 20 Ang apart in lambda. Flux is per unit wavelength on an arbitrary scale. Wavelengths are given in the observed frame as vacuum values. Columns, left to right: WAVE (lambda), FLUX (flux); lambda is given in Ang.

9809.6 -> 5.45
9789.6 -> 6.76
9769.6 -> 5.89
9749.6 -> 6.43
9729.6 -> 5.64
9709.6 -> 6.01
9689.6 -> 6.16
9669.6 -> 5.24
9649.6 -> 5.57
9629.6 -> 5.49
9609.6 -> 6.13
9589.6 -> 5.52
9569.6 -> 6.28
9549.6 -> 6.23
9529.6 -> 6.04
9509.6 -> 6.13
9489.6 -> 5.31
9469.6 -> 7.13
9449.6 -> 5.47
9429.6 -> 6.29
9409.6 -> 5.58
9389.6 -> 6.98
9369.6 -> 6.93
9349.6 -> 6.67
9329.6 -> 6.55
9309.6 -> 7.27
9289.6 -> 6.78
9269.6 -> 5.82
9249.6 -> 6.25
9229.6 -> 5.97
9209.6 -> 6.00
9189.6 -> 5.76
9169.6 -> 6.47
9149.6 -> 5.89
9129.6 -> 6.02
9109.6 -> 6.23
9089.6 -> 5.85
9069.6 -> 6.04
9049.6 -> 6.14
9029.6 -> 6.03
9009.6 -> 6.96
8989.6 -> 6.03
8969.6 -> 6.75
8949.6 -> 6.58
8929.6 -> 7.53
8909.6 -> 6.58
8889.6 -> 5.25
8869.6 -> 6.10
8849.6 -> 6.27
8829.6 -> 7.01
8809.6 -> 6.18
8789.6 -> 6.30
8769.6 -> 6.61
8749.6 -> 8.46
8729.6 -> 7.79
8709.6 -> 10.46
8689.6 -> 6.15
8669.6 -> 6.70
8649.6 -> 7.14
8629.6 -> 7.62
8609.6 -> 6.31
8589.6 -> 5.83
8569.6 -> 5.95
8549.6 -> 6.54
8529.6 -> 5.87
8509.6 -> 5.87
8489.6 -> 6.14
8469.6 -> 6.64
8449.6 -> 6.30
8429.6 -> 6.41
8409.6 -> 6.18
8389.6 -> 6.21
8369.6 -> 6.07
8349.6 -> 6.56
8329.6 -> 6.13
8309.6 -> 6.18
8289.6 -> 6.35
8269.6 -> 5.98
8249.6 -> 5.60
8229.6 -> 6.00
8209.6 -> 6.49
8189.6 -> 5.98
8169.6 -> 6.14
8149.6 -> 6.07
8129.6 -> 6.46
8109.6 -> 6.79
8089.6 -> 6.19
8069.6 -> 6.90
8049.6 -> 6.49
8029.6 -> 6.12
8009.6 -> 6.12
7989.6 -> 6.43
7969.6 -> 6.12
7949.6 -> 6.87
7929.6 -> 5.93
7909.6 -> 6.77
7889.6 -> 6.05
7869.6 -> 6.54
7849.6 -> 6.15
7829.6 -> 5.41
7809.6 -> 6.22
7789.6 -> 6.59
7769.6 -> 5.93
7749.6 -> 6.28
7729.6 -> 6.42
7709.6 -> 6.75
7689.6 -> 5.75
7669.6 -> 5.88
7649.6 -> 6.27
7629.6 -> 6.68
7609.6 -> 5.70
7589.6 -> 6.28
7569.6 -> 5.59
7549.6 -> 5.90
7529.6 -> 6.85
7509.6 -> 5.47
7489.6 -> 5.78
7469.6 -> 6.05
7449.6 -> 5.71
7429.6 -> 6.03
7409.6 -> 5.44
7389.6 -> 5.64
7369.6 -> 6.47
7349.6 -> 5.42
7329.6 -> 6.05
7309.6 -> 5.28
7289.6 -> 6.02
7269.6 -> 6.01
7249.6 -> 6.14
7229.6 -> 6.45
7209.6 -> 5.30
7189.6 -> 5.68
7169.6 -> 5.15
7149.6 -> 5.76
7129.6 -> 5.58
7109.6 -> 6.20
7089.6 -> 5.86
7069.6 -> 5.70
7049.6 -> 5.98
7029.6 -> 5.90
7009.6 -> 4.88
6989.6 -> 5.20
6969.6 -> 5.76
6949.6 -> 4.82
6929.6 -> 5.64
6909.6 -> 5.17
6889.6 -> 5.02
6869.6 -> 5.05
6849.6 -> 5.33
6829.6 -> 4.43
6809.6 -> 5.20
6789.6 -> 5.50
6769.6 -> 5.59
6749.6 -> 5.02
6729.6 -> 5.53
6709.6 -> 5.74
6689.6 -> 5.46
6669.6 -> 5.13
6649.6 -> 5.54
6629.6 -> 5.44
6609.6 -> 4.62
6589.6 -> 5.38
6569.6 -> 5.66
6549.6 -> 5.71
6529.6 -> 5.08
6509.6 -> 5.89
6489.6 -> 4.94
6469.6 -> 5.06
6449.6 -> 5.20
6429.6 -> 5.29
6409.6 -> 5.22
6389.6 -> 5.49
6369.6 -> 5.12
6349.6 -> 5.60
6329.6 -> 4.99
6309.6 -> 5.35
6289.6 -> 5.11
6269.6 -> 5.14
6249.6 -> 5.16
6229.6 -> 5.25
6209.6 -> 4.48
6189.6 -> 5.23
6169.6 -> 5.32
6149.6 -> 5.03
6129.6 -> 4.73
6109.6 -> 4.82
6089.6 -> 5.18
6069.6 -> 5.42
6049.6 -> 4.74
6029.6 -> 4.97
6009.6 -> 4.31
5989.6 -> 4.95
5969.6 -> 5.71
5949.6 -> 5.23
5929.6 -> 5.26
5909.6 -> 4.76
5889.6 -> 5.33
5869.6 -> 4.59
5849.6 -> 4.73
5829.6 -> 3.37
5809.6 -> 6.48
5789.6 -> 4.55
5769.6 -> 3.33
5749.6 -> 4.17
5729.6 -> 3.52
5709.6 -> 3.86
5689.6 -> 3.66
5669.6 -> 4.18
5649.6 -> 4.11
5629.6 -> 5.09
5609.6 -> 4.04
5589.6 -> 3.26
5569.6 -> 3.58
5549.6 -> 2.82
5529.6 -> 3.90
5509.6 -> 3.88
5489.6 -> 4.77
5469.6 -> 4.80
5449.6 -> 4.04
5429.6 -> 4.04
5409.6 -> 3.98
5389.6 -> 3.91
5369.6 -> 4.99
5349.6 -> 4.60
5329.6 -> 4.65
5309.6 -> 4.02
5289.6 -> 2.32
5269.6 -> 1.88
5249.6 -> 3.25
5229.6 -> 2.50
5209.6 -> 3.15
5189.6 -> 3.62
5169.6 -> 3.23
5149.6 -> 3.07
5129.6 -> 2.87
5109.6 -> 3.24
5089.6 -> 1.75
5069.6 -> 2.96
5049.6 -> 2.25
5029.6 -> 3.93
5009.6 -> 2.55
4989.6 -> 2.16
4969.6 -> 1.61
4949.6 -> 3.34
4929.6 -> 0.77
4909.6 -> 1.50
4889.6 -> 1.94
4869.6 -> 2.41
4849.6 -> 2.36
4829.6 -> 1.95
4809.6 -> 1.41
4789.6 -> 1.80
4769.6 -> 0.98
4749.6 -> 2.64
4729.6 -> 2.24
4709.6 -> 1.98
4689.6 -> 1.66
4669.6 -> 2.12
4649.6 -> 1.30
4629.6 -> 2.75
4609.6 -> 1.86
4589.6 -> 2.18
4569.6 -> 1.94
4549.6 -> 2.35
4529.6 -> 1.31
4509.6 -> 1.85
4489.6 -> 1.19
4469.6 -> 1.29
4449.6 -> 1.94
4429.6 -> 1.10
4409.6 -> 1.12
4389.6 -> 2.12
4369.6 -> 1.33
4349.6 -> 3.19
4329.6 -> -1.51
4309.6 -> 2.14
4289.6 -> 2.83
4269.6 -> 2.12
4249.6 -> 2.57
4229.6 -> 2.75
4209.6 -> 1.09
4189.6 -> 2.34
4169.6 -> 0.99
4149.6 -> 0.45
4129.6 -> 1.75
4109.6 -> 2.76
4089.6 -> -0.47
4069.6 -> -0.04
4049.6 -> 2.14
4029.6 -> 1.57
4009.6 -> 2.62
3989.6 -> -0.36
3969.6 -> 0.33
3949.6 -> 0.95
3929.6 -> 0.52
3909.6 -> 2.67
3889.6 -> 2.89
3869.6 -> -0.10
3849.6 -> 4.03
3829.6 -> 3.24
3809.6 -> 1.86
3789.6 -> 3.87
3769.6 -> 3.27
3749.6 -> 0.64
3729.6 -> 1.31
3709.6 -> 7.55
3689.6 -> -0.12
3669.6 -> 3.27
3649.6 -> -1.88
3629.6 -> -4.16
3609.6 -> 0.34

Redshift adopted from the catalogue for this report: 0.328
